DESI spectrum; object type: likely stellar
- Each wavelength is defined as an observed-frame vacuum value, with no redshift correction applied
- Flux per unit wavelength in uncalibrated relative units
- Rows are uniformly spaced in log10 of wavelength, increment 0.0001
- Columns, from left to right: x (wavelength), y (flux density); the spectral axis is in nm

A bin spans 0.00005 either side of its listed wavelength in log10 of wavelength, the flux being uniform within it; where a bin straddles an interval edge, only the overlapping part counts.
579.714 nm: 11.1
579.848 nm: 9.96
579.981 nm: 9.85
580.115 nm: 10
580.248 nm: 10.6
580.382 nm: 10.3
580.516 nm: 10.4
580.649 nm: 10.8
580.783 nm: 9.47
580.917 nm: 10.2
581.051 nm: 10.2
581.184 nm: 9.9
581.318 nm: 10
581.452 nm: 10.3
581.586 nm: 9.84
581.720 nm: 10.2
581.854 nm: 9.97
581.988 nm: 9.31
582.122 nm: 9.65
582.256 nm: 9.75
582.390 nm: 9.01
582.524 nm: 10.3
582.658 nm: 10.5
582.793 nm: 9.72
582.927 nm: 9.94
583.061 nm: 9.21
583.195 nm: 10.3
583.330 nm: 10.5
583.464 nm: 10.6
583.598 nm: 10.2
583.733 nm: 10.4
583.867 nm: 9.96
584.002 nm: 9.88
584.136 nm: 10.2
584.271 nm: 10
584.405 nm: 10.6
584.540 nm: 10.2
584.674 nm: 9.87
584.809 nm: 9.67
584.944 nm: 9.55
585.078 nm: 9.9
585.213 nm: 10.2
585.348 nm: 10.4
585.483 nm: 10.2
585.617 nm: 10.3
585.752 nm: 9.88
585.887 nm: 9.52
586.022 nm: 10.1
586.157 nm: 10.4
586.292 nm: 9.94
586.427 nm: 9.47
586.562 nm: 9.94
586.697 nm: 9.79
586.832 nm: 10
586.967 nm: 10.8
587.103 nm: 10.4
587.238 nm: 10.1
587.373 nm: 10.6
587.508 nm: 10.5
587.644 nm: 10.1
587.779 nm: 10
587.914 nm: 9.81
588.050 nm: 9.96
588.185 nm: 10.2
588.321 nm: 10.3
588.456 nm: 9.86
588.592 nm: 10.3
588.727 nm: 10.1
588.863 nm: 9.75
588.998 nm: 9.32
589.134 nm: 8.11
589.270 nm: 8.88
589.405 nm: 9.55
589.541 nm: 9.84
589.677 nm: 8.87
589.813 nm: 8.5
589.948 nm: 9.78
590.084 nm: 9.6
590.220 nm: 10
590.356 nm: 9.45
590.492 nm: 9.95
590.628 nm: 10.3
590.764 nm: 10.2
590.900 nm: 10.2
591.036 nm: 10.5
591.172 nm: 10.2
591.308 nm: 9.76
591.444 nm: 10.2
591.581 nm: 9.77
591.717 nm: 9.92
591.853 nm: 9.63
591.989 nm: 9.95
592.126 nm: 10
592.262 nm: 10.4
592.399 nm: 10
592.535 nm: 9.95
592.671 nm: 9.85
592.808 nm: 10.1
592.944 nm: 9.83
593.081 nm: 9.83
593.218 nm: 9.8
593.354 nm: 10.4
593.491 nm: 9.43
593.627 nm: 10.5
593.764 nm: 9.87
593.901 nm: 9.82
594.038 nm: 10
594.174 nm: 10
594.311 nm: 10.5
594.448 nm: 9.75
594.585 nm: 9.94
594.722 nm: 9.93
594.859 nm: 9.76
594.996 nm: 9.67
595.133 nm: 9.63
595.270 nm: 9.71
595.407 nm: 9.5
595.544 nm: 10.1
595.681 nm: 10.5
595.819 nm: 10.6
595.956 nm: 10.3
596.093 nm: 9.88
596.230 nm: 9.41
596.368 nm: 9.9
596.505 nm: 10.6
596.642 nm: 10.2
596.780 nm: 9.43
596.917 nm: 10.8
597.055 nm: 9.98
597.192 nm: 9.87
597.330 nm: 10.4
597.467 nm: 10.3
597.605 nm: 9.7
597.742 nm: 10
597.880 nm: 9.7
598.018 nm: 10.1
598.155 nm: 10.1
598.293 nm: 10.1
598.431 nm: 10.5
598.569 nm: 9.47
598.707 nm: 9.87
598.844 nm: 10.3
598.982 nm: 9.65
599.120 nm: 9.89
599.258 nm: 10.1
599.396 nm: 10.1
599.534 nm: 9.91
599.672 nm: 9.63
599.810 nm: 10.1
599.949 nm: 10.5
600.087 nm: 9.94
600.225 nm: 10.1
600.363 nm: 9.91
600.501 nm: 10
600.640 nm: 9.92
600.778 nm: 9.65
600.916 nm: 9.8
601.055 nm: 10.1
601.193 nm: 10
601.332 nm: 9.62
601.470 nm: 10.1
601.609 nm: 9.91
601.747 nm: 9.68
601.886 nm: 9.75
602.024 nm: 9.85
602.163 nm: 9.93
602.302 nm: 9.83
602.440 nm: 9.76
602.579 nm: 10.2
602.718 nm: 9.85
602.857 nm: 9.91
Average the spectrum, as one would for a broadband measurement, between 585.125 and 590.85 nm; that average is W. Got 9.89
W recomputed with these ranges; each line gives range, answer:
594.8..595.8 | 9.87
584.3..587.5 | 10.1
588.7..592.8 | 9.75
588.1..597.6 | 9.9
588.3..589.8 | 9.47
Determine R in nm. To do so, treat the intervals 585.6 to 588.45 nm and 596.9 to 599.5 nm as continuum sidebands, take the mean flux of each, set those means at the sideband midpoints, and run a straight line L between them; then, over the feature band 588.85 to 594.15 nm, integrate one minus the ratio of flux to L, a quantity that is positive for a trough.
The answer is 0.14 nm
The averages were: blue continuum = 10.1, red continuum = 10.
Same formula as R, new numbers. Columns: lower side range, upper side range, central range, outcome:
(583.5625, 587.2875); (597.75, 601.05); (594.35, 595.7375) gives 0.02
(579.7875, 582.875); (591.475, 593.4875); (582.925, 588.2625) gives -0.06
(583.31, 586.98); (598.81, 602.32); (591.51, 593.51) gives 0.01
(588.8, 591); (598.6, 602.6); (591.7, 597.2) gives -0.16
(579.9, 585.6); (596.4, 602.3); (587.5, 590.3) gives 0.10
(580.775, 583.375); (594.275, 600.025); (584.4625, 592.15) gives 0.04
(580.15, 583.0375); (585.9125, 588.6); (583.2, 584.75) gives -0.03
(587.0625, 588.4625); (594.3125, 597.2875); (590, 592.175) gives 0.03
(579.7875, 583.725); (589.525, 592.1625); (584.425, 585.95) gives -0.01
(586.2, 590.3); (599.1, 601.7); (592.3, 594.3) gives -0.02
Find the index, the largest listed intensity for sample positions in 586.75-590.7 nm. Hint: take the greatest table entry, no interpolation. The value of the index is 10.8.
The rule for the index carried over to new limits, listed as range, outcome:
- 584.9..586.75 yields 10.4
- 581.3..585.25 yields 10.6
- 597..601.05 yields 10.5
